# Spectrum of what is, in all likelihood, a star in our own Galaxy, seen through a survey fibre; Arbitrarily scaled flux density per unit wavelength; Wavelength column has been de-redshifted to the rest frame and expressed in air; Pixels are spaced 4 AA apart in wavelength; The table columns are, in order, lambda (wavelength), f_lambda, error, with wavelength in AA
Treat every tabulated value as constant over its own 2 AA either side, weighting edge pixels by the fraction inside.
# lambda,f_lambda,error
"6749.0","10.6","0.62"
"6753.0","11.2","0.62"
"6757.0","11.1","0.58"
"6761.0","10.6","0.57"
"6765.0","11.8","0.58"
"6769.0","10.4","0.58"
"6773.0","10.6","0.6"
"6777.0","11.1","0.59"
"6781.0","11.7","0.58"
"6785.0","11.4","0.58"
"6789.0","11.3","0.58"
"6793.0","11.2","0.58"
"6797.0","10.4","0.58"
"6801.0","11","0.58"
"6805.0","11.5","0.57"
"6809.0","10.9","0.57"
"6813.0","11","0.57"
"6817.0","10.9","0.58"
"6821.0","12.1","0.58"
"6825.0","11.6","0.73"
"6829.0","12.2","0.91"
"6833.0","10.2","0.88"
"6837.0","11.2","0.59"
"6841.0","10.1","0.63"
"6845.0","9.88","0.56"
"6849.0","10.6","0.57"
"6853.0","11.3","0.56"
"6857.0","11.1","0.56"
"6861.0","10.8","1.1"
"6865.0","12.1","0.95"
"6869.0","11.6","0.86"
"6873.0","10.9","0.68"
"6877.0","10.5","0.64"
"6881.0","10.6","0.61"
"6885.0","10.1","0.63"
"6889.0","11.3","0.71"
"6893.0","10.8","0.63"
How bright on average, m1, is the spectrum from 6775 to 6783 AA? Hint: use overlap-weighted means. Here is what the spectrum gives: 11.4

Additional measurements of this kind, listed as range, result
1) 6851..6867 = 11.3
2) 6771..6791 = 11.2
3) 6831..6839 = 10.7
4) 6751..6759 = 11.1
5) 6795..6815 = 11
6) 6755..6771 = 11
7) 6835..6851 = 10.4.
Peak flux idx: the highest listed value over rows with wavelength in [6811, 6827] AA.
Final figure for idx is 12.1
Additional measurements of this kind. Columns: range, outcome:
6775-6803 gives 11.7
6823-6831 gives 12.2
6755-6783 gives 11.8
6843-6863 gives 11.3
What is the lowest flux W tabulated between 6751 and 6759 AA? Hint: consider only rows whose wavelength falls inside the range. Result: 11.1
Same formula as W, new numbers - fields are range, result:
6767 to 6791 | 10.4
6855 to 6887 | 10.1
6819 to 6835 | 10.2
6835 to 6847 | 9.88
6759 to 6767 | 10.6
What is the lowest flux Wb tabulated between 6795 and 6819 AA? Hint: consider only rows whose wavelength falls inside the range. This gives 10.4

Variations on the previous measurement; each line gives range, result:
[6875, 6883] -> 10.5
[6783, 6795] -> 11.2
